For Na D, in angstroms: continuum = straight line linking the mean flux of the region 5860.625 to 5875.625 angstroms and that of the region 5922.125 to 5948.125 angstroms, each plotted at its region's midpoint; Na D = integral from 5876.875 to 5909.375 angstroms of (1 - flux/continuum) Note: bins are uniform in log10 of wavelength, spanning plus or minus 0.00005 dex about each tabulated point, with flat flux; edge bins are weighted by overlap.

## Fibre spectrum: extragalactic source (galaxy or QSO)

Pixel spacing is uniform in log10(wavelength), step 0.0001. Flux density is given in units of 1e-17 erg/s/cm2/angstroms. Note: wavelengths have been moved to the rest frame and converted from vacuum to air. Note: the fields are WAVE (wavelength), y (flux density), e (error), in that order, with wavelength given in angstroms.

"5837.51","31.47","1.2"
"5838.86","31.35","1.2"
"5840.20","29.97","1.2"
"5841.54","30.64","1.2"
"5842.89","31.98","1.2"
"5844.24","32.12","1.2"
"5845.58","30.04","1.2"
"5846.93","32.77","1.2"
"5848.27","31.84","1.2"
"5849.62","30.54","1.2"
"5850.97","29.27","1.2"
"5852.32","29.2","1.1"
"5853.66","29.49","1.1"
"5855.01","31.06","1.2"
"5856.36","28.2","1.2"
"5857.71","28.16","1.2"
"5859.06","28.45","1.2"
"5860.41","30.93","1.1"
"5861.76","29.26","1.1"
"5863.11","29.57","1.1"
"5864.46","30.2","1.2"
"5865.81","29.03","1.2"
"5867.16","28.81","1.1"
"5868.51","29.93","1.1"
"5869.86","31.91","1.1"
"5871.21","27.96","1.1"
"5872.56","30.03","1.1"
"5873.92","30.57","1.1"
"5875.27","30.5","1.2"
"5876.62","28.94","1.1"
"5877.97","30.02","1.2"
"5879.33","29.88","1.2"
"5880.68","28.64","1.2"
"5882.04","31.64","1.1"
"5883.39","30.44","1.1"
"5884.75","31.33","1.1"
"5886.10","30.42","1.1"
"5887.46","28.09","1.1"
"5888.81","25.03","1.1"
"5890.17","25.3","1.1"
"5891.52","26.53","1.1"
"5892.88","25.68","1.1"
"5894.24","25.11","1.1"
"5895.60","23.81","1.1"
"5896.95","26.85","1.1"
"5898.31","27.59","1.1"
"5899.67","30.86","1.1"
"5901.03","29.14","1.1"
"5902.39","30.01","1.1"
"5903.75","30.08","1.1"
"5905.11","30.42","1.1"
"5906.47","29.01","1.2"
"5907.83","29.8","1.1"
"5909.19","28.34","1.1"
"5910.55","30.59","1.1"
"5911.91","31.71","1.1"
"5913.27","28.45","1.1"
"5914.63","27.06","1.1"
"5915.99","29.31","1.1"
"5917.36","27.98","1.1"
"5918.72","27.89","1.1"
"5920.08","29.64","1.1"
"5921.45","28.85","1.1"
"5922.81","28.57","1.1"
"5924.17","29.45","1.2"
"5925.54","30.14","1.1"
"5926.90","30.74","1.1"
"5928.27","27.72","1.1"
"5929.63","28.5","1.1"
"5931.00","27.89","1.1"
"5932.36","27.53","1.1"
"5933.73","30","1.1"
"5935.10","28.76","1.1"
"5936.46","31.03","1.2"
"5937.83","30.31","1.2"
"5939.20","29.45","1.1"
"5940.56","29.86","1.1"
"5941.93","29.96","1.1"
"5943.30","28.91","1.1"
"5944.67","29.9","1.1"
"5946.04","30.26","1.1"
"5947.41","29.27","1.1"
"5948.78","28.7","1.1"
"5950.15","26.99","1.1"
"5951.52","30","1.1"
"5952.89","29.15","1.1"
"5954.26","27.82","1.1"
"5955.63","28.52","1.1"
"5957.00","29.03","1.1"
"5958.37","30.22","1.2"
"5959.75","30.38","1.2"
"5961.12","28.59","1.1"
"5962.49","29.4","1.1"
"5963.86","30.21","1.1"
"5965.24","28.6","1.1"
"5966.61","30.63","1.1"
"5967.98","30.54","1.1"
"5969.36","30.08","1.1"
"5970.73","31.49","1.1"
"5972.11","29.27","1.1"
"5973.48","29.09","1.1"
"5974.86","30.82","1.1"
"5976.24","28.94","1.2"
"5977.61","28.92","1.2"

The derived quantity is 1.3 angstroms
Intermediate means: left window 29.8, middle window 28.5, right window 29.4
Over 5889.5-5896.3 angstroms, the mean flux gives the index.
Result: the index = 25.3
